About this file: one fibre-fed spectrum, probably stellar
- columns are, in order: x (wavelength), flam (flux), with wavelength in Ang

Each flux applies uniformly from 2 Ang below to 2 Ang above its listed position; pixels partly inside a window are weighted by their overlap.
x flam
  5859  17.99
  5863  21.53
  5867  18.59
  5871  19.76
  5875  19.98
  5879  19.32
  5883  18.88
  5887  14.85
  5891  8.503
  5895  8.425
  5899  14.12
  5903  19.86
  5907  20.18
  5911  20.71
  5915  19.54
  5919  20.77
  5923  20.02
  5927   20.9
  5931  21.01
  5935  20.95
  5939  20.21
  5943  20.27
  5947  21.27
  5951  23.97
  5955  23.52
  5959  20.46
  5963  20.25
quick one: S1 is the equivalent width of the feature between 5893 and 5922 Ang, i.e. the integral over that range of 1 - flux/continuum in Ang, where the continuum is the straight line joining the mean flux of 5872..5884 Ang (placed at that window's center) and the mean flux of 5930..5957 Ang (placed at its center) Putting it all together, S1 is 3.9 Ang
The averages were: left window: 19.5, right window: 21.6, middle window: 17.7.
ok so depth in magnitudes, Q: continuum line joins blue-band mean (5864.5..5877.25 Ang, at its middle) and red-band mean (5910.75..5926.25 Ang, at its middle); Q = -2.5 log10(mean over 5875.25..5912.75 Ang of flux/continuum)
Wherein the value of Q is 0.22 mag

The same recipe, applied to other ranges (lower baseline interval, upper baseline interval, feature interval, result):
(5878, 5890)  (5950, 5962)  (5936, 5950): 0.025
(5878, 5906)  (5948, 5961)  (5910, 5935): -0.107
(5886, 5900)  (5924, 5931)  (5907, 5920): -0.207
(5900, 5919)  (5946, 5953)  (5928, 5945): 0.061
